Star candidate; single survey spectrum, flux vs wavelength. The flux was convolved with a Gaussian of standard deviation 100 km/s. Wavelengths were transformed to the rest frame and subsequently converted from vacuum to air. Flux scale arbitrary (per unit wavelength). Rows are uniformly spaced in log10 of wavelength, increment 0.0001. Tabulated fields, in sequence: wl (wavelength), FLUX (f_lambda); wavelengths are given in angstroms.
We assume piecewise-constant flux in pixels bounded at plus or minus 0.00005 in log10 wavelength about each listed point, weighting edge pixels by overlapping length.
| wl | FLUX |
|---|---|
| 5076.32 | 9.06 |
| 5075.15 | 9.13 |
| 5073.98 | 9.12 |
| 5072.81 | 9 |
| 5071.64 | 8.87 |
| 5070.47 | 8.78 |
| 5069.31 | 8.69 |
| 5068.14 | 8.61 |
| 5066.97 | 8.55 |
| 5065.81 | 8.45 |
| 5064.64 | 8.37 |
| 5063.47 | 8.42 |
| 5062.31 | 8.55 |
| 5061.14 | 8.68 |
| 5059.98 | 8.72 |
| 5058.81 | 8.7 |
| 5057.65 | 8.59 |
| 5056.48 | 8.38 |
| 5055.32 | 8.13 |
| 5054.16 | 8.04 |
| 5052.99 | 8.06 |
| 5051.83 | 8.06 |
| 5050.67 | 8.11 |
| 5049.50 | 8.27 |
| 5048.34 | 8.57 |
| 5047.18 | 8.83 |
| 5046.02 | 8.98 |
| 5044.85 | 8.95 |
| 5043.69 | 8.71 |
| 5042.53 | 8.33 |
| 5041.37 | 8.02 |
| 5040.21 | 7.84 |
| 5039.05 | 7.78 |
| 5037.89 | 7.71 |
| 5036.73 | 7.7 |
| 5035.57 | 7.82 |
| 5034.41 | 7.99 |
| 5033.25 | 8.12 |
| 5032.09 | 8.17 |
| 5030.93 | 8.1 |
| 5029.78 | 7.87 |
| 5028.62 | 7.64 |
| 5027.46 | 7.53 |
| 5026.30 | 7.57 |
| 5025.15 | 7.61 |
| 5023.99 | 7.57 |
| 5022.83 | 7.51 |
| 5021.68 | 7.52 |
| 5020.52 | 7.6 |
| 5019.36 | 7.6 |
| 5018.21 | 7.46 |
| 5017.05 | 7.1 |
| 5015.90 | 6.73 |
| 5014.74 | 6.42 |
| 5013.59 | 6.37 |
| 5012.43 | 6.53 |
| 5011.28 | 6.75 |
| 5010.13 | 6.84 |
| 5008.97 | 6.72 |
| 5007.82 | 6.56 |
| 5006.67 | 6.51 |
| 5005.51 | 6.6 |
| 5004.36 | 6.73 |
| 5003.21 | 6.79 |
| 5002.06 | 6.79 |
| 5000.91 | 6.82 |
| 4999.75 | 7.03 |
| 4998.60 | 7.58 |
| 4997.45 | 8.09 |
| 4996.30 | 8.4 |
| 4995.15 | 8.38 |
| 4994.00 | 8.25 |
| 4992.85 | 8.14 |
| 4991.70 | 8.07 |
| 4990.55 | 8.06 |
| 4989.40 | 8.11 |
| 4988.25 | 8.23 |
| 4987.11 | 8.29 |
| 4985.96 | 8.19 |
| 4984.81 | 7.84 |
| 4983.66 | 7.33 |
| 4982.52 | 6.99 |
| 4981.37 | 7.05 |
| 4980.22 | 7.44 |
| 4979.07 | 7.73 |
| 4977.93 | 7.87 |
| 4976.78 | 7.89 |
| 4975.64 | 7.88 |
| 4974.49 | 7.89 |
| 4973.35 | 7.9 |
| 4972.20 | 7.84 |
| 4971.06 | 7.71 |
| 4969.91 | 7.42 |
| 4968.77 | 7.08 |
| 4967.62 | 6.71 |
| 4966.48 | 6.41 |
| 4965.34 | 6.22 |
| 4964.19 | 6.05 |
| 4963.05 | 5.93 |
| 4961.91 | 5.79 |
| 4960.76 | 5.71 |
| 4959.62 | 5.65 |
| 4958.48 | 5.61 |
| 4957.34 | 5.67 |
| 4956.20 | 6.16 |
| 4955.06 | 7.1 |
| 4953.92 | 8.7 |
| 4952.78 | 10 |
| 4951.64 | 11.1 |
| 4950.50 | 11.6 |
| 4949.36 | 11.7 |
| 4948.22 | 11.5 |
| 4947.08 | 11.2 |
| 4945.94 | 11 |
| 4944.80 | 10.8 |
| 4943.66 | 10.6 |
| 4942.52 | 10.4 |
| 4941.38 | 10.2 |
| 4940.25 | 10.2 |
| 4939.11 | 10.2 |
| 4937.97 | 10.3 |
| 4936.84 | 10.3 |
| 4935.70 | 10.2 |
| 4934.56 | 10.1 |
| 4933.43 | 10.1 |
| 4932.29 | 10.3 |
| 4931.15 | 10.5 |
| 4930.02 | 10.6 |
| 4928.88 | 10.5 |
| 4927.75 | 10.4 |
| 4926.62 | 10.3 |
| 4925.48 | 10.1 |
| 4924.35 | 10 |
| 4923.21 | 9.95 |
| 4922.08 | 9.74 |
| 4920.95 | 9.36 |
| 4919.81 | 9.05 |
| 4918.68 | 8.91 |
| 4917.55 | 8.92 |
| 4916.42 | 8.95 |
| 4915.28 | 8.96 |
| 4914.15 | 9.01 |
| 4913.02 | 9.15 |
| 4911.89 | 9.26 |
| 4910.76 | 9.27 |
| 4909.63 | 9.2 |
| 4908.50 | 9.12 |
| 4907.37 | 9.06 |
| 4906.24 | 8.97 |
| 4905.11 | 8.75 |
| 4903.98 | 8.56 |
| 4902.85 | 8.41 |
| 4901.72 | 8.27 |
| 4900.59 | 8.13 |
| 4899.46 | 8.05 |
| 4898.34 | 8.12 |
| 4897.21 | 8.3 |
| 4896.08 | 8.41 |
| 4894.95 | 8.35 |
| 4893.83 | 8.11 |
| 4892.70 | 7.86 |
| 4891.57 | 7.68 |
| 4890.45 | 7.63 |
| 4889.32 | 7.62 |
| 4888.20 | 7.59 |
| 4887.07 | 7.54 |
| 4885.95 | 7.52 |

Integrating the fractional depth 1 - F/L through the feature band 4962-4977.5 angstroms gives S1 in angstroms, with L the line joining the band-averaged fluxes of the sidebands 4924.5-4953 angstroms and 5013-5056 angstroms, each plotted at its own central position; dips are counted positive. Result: 4.1 angstroms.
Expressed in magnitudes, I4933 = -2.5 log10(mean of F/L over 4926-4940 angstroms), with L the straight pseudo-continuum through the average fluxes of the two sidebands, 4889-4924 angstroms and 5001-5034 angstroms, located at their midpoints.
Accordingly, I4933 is -0.23 mag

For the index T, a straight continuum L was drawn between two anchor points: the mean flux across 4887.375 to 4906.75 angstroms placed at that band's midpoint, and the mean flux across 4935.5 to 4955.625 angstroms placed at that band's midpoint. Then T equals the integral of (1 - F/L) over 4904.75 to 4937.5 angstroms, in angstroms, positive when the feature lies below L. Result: -1.3 angstroms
